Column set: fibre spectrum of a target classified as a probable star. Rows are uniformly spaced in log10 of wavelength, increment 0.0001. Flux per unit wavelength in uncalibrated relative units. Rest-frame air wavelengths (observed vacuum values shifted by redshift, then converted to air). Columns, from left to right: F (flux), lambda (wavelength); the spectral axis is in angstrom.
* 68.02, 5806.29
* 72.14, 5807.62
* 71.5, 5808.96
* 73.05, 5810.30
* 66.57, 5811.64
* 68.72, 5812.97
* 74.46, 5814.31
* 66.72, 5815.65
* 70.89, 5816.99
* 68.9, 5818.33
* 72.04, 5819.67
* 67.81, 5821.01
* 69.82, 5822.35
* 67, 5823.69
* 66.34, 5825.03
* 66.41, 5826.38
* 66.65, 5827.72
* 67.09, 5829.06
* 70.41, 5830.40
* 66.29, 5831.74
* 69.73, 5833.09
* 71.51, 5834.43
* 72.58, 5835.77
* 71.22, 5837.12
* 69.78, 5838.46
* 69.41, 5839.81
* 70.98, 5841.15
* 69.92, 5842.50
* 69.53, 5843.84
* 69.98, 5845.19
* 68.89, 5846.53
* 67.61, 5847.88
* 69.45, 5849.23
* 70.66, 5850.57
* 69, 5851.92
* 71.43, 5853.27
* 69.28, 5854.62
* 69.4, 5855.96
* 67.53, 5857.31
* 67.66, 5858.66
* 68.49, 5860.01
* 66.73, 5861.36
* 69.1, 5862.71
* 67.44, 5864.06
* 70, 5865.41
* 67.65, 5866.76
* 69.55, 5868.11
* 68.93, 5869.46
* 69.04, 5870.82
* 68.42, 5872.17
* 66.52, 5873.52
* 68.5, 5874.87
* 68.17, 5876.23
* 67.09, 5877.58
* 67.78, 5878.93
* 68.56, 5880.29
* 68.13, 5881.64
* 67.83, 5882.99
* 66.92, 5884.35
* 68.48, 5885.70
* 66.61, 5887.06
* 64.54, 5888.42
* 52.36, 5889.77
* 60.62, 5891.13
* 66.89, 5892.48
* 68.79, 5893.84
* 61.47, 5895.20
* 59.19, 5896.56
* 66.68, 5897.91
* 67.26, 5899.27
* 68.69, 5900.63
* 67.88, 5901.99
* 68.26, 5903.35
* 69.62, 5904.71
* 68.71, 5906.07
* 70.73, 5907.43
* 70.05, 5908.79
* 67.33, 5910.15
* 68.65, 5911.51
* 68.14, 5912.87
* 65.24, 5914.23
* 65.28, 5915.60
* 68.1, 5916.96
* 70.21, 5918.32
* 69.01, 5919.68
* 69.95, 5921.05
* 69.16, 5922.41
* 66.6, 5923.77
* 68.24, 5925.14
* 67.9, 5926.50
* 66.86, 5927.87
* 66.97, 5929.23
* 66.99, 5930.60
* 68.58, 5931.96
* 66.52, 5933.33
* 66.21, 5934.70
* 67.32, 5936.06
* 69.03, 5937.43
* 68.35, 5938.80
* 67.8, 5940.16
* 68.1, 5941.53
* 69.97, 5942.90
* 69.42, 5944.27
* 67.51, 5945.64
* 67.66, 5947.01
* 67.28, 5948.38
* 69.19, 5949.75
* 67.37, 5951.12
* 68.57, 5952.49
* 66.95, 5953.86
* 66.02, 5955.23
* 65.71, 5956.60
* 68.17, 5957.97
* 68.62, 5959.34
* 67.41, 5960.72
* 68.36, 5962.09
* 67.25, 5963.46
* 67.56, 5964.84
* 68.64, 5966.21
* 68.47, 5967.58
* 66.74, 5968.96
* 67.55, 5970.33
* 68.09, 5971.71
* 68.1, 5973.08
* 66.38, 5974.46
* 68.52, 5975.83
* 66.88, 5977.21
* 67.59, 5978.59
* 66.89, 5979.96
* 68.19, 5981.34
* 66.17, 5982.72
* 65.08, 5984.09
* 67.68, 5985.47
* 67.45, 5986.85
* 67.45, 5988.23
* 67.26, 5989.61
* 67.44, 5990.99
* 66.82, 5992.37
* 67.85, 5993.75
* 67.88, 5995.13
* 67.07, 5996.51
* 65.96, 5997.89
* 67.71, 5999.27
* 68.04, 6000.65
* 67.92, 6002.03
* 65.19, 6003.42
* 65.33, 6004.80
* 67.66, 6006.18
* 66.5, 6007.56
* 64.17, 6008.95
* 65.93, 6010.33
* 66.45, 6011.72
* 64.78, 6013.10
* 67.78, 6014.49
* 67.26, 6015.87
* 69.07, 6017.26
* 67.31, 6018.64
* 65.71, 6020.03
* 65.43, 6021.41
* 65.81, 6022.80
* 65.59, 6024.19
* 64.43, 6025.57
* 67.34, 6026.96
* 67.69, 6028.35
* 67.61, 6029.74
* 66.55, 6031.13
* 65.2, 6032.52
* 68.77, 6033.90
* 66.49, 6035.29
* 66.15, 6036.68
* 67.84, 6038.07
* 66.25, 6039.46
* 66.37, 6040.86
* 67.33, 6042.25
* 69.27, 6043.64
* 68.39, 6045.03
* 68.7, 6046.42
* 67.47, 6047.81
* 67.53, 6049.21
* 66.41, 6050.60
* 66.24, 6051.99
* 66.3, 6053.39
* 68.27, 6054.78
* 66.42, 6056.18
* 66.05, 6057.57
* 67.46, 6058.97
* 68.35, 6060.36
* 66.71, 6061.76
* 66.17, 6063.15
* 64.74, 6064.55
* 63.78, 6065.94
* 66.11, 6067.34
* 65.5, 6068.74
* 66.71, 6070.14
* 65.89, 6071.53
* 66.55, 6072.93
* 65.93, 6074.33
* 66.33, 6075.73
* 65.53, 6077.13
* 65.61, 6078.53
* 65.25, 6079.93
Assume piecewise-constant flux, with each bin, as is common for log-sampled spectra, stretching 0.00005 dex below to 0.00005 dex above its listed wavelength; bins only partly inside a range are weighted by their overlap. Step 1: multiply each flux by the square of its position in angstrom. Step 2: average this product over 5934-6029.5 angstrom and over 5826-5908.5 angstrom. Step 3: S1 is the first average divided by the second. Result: 1.03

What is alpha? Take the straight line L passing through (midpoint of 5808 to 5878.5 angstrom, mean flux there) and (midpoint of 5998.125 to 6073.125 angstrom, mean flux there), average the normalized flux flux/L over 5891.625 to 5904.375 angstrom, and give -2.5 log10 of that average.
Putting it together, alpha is 0.04 mag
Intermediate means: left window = 69.1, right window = 66.7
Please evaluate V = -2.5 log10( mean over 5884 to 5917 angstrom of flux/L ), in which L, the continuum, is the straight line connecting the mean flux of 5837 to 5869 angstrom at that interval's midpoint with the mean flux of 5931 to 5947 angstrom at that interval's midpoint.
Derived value 0.04 mag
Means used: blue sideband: 69.2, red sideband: 68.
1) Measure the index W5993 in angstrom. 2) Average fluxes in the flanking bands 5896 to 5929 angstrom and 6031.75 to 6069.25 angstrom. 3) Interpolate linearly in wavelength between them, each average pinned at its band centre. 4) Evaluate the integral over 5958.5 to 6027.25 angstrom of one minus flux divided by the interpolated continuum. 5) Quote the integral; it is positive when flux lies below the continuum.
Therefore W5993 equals 0.3 angstrom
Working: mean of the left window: 67.9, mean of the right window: 66.8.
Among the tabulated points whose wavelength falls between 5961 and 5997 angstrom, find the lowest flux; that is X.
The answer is 65.08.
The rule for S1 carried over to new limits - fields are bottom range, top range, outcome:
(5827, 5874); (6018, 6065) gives 1.03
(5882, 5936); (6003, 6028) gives 1.03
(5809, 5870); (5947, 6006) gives 1.02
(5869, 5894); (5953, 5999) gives 1.05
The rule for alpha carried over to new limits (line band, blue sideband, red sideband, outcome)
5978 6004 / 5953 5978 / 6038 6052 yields 0.01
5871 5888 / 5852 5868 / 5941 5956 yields 0.01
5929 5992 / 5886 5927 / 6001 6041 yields -0.02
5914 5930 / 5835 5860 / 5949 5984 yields 0.01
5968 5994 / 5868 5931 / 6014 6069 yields 0.00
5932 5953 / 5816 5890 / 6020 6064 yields 0.00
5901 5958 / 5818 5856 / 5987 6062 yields 0.00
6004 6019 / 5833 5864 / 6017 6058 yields 0.01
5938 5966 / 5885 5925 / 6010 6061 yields -0.02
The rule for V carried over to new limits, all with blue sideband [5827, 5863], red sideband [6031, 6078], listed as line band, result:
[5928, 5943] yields 0.01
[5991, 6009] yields 0.01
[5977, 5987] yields 0.01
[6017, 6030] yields 0.01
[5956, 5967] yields 0.00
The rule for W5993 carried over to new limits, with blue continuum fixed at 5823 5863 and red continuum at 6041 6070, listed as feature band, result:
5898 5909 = -0.06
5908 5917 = 0.10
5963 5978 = 0.01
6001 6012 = 0.19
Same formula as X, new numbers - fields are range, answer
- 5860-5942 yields 52.36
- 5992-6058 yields 64.17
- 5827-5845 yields 66.29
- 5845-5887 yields 66.52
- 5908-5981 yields 65.24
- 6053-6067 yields 63.78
